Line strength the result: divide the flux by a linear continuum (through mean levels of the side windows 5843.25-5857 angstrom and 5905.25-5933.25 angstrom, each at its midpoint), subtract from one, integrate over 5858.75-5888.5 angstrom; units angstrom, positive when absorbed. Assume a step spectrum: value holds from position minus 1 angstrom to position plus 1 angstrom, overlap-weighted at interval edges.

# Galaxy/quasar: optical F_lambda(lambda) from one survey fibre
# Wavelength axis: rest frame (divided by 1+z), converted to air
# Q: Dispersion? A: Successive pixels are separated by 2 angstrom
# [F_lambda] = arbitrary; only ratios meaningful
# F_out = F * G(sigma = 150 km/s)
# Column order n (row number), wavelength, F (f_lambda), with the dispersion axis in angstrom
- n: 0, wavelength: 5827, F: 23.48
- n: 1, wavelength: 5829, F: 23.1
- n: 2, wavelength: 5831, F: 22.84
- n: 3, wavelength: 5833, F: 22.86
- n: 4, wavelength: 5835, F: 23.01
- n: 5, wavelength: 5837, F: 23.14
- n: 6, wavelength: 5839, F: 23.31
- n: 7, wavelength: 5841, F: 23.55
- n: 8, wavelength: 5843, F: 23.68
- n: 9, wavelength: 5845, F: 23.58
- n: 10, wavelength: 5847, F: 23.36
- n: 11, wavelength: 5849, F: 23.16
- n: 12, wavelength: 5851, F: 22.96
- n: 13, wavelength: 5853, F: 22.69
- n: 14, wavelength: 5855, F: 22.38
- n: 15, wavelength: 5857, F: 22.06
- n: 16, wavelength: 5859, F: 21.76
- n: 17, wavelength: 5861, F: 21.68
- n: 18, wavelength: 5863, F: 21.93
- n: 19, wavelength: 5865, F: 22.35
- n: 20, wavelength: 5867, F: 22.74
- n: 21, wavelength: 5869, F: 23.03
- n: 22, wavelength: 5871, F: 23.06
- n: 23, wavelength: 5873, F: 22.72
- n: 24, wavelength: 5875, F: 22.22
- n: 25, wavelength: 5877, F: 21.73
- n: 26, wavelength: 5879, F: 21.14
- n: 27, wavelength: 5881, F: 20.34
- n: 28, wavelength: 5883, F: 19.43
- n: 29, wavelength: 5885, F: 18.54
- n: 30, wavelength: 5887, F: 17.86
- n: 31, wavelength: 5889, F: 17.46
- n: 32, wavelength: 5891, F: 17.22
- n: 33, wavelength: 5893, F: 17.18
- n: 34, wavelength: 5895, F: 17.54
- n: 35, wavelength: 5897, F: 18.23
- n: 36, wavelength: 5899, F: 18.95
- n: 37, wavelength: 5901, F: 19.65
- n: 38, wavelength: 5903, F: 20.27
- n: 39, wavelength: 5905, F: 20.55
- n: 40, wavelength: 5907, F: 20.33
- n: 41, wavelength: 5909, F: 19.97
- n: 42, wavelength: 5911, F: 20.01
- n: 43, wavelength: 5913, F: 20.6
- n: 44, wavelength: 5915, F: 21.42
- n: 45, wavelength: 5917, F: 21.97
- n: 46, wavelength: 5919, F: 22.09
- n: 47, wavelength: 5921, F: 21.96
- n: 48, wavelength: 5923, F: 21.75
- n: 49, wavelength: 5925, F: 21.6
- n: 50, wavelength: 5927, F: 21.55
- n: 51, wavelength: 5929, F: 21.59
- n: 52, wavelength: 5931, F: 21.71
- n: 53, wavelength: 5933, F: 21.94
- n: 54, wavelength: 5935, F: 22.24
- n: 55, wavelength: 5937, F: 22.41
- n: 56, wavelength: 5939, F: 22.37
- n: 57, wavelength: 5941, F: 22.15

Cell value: 1.5 angstrom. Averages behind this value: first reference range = 23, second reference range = 21.3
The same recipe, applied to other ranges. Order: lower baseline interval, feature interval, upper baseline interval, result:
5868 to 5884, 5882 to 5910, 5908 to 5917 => 3.1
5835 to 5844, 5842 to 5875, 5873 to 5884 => -0.6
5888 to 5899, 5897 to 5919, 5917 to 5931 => -0.8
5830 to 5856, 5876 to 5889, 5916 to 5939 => 1.7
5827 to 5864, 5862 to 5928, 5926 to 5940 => 5.4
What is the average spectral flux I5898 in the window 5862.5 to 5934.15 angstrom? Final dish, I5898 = 20.6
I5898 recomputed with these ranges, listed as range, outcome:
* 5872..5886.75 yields 20.7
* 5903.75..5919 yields 20.8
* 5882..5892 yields 18.1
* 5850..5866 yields 22.2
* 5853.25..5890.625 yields 21.2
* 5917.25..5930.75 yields 21.8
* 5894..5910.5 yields 19.5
